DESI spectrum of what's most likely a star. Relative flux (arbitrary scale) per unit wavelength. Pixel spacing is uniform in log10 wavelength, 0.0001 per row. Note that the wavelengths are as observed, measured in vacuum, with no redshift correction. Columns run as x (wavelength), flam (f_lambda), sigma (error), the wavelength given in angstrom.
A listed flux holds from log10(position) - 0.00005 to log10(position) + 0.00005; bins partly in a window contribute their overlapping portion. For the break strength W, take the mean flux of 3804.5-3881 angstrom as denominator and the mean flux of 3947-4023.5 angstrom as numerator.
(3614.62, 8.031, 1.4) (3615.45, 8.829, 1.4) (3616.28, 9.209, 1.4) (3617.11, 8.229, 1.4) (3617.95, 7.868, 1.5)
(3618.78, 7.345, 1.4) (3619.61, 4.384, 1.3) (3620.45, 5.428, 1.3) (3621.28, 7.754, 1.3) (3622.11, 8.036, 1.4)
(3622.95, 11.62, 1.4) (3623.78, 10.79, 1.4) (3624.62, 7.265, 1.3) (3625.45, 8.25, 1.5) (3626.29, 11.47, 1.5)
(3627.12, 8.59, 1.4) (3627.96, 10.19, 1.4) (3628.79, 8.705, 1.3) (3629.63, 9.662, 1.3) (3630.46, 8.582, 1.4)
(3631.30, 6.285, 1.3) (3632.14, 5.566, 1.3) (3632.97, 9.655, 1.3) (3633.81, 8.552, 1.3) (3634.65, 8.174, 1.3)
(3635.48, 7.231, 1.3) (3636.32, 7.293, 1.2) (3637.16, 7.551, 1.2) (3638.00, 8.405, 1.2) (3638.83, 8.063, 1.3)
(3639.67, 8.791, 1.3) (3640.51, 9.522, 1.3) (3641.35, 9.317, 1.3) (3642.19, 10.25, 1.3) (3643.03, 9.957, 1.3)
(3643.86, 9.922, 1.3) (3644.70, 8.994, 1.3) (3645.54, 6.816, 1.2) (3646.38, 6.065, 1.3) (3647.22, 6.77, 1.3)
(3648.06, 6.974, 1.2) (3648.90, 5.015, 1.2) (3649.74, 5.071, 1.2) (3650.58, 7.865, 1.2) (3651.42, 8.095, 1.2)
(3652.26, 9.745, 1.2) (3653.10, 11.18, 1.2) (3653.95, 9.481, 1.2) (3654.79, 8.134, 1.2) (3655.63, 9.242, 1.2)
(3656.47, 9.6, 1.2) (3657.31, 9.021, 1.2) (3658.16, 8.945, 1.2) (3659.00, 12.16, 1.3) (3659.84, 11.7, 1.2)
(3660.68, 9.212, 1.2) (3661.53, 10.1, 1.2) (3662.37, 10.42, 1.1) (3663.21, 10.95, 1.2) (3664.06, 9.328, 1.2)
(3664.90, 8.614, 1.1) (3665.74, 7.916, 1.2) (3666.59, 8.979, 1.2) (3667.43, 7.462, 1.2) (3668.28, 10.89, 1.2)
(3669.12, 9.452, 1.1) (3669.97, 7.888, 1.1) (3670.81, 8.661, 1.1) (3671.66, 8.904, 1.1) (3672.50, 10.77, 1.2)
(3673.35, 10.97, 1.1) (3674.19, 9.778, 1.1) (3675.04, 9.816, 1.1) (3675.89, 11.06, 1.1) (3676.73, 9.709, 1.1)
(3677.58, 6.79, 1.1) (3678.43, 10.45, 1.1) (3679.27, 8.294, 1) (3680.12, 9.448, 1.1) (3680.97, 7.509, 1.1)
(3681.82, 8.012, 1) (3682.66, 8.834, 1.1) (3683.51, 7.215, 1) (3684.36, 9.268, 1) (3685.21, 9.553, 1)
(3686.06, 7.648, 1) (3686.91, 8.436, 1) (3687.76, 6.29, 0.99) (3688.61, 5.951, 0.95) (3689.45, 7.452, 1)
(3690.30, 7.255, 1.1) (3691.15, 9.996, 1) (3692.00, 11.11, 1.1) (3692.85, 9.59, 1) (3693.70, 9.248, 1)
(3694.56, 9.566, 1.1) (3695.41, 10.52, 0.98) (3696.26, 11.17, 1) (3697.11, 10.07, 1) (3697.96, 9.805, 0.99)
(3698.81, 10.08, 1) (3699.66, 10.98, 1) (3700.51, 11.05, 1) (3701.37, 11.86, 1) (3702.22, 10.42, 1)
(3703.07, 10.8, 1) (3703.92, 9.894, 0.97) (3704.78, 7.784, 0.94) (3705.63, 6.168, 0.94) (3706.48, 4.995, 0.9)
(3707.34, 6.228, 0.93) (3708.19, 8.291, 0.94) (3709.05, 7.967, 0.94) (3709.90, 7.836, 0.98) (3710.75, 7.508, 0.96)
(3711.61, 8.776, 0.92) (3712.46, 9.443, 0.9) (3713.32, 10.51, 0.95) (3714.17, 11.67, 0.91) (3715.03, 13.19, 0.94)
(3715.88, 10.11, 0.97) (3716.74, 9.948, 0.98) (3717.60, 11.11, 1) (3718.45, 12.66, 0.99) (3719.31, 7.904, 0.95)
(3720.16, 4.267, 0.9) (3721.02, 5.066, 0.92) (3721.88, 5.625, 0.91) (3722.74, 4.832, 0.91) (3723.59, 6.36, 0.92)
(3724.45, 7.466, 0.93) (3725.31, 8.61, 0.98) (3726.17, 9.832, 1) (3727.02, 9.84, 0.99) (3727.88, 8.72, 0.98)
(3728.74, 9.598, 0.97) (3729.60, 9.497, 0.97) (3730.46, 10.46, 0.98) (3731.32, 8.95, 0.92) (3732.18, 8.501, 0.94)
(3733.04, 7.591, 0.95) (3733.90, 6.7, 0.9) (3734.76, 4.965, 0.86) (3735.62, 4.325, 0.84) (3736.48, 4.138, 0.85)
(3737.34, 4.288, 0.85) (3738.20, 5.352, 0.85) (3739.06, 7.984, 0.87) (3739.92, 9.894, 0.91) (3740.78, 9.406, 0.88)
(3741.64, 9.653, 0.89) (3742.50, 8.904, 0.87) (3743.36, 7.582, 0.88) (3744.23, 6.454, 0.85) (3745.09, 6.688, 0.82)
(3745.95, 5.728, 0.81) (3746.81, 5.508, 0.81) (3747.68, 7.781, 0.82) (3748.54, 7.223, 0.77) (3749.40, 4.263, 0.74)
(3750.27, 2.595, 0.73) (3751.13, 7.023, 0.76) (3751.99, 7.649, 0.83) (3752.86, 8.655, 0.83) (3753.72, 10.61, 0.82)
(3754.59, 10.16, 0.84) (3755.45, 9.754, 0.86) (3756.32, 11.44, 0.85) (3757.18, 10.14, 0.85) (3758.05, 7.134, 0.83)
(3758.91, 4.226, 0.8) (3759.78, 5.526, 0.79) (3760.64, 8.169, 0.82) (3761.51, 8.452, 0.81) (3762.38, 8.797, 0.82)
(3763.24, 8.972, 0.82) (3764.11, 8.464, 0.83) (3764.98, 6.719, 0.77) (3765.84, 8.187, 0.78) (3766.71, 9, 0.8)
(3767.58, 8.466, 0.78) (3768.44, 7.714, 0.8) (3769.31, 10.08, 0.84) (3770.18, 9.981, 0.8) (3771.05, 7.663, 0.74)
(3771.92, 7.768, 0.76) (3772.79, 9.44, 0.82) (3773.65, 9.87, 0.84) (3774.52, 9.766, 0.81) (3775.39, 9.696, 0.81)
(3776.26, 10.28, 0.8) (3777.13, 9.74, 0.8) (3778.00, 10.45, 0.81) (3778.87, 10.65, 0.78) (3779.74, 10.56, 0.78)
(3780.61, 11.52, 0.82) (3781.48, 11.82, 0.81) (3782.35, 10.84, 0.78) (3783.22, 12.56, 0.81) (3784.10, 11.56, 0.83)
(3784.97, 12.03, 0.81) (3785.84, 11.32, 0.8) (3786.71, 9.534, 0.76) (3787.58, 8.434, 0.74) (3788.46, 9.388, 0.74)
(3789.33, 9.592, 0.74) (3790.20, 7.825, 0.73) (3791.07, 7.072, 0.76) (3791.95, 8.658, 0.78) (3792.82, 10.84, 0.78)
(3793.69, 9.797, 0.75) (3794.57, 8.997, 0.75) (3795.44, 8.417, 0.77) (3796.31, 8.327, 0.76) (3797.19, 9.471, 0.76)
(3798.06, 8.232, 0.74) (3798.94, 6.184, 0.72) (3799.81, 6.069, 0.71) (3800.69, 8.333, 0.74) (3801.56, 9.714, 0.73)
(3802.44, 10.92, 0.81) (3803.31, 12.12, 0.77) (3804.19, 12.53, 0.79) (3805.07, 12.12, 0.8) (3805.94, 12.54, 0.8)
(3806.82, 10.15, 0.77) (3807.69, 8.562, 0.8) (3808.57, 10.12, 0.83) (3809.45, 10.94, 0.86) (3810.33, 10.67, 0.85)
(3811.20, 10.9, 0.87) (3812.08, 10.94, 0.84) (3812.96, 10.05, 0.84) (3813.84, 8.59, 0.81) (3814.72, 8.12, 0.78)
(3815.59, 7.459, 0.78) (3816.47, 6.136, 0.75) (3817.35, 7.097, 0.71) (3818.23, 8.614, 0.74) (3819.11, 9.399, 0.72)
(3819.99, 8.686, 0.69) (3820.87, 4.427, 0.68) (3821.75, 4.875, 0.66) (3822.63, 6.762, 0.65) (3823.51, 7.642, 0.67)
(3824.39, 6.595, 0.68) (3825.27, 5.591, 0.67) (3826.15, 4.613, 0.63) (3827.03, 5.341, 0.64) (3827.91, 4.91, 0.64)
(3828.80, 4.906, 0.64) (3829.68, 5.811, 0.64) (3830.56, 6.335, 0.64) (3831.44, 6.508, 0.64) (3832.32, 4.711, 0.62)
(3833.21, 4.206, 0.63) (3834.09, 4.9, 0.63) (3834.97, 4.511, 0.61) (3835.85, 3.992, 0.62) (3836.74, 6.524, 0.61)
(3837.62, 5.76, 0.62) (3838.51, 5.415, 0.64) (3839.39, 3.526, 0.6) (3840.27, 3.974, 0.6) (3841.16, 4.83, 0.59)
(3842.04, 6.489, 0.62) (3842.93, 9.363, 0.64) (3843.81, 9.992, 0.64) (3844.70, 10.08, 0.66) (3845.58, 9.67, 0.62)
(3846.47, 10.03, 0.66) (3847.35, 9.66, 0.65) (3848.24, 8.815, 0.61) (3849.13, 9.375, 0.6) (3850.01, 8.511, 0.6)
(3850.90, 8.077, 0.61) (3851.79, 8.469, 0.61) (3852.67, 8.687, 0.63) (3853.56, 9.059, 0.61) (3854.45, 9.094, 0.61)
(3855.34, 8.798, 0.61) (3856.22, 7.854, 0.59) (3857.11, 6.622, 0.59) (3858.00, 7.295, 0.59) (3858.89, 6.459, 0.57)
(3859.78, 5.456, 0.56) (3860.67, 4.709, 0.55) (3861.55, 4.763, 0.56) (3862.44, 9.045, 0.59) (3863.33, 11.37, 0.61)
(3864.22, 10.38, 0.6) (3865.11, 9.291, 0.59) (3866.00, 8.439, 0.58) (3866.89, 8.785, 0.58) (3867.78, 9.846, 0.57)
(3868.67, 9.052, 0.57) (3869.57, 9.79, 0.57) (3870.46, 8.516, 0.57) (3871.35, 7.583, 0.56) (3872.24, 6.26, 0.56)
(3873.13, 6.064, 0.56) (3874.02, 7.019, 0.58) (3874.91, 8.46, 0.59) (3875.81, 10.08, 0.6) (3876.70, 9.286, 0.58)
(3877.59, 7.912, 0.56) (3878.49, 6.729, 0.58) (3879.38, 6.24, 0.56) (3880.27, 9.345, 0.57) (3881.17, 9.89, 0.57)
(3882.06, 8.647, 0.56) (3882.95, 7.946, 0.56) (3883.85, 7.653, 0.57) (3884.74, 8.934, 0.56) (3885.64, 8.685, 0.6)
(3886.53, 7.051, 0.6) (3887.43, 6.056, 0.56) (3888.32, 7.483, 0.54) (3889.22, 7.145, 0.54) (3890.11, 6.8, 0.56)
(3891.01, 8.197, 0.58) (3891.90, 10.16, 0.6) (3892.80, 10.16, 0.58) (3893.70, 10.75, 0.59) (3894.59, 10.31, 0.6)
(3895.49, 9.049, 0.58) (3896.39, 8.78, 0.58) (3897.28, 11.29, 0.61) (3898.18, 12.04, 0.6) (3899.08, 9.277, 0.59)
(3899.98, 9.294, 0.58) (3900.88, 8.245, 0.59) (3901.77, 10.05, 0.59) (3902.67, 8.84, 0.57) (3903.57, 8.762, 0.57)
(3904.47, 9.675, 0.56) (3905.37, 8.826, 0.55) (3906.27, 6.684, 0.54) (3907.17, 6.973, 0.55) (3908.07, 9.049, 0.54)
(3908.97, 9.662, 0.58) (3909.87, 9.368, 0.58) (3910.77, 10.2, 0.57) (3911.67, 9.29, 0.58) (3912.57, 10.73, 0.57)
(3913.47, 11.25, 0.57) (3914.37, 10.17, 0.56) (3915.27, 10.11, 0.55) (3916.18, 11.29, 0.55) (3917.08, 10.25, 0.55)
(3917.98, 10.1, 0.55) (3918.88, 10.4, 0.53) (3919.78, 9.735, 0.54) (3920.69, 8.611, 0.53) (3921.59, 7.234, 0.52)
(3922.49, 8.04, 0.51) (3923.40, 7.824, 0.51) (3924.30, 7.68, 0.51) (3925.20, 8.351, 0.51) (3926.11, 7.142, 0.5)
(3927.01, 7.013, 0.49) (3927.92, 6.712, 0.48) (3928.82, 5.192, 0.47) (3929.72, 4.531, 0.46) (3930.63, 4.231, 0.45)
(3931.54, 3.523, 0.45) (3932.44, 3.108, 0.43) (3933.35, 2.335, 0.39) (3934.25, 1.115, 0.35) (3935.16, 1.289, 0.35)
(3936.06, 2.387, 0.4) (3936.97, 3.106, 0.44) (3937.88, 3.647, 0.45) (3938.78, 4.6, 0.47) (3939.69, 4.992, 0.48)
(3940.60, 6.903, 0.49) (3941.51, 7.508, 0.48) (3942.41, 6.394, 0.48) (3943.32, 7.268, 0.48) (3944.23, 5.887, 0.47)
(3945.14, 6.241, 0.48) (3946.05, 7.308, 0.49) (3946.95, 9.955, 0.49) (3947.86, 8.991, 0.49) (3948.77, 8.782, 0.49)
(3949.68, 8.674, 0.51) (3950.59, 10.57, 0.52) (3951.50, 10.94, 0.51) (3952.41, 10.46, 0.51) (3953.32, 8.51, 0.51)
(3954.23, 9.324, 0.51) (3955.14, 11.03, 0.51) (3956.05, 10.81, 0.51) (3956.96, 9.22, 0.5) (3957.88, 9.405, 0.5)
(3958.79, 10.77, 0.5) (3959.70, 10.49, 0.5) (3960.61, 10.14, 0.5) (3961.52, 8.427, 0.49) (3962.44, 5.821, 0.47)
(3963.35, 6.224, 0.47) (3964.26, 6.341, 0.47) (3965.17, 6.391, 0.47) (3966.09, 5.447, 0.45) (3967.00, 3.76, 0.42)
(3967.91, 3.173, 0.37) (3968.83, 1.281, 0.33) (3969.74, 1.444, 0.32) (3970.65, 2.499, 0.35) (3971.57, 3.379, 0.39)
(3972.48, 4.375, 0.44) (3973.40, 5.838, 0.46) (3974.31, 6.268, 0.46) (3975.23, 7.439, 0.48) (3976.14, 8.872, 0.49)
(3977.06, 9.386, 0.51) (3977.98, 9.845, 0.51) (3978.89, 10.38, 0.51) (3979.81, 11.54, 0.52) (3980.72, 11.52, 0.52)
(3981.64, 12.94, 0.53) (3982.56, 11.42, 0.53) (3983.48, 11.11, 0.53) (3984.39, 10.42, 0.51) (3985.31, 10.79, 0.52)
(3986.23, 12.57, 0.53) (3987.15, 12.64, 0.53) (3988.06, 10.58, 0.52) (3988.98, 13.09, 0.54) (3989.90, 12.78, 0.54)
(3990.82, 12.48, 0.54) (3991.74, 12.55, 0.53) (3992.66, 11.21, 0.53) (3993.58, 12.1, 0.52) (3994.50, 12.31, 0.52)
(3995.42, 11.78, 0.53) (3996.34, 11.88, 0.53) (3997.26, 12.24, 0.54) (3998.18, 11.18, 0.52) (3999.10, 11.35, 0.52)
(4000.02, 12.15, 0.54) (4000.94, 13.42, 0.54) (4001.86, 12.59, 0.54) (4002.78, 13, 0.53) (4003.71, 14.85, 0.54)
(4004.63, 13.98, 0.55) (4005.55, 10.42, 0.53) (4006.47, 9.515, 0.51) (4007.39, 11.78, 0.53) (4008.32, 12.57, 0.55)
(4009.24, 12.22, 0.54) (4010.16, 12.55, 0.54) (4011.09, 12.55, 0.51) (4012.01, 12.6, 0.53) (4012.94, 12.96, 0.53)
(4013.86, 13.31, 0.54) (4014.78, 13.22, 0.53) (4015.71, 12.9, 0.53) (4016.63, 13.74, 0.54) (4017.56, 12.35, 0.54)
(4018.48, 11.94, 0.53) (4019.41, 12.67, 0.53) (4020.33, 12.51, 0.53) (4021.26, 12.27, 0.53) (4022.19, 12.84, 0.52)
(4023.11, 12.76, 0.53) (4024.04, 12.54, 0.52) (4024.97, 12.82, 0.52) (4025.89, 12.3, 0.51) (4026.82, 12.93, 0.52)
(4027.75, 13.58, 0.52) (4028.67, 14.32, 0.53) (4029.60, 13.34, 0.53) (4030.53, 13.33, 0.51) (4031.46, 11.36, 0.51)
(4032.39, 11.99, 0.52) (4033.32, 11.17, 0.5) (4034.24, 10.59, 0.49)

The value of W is 1.33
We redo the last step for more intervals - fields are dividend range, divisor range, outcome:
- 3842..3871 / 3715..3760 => 1.11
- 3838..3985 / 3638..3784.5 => 0.91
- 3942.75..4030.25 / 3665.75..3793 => 1.19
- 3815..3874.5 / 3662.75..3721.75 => 0.80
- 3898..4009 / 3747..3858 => 1.04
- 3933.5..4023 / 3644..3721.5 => 1.05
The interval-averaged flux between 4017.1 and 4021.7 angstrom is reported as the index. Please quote 12.4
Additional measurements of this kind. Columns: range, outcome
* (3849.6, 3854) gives 8.56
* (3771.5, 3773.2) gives 8.59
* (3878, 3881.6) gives 8.03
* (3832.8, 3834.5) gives 4.56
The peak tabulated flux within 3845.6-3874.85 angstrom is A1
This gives 11.37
